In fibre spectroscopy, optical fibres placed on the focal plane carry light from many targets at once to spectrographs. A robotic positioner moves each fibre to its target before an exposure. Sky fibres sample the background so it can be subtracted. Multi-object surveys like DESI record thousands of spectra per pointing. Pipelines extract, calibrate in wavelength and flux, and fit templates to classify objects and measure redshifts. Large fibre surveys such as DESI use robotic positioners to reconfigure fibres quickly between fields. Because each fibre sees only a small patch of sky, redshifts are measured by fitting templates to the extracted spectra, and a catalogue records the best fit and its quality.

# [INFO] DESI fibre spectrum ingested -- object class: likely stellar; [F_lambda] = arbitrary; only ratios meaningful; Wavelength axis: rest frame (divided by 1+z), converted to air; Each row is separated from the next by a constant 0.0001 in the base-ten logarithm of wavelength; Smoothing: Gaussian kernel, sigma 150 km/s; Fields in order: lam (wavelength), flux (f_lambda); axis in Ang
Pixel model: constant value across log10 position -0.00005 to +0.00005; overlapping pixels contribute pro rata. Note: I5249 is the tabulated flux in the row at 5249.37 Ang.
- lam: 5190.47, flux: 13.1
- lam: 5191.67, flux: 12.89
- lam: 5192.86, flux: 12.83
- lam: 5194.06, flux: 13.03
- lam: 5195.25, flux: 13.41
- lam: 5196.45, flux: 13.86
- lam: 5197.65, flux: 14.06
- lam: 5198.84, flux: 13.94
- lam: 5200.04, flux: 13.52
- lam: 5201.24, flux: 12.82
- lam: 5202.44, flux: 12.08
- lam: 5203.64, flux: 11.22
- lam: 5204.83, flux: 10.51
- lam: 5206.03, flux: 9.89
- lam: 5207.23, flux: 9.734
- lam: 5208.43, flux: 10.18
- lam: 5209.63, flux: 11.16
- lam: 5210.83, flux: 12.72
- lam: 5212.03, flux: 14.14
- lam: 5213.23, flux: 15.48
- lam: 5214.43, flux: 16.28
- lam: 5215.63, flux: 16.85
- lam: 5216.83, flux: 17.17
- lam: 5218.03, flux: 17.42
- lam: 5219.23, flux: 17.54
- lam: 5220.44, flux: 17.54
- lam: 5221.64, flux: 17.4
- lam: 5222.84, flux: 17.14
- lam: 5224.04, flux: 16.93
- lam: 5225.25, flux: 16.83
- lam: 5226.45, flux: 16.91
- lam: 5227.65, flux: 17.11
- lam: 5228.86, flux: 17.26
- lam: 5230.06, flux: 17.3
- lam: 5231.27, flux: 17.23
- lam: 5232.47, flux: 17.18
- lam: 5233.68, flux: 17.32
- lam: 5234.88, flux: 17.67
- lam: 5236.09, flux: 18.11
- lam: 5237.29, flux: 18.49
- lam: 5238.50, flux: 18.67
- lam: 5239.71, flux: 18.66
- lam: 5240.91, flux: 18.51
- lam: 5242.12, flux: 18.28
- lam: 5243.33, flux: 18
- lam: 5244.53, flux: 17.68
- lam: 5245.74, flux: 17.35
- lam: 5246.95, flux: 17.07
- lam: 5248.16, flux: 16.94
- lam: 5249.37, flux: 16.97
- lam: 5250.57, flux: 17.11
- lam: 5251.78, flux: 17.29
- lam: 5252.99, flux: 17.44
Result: 16.97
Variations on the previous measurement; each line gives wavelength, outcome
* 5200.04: 13.52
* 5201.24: 12.82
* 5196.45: 13.86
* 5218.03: 17.42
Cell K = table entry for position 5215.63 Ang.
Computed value 16.85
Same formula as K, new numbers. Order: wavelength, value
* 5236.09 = 18.11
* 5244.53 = 17.68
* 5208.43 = 10.18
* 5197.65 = 14.06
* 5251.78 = 17.29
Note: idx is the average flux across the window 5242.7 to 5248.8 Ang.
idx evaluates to 17.4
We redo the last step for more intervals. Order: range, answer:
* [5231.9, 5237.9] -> 17.8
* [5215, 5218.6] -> 17.2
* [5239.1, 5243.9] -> 18.4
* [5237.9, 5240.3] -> 18.6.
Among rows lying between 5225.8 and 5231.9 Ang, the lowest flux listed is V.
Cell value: 16.91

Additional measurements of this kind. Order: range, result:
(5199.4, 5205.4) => 10.51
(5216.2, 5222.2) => 17.17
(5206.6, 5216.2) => 9.734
